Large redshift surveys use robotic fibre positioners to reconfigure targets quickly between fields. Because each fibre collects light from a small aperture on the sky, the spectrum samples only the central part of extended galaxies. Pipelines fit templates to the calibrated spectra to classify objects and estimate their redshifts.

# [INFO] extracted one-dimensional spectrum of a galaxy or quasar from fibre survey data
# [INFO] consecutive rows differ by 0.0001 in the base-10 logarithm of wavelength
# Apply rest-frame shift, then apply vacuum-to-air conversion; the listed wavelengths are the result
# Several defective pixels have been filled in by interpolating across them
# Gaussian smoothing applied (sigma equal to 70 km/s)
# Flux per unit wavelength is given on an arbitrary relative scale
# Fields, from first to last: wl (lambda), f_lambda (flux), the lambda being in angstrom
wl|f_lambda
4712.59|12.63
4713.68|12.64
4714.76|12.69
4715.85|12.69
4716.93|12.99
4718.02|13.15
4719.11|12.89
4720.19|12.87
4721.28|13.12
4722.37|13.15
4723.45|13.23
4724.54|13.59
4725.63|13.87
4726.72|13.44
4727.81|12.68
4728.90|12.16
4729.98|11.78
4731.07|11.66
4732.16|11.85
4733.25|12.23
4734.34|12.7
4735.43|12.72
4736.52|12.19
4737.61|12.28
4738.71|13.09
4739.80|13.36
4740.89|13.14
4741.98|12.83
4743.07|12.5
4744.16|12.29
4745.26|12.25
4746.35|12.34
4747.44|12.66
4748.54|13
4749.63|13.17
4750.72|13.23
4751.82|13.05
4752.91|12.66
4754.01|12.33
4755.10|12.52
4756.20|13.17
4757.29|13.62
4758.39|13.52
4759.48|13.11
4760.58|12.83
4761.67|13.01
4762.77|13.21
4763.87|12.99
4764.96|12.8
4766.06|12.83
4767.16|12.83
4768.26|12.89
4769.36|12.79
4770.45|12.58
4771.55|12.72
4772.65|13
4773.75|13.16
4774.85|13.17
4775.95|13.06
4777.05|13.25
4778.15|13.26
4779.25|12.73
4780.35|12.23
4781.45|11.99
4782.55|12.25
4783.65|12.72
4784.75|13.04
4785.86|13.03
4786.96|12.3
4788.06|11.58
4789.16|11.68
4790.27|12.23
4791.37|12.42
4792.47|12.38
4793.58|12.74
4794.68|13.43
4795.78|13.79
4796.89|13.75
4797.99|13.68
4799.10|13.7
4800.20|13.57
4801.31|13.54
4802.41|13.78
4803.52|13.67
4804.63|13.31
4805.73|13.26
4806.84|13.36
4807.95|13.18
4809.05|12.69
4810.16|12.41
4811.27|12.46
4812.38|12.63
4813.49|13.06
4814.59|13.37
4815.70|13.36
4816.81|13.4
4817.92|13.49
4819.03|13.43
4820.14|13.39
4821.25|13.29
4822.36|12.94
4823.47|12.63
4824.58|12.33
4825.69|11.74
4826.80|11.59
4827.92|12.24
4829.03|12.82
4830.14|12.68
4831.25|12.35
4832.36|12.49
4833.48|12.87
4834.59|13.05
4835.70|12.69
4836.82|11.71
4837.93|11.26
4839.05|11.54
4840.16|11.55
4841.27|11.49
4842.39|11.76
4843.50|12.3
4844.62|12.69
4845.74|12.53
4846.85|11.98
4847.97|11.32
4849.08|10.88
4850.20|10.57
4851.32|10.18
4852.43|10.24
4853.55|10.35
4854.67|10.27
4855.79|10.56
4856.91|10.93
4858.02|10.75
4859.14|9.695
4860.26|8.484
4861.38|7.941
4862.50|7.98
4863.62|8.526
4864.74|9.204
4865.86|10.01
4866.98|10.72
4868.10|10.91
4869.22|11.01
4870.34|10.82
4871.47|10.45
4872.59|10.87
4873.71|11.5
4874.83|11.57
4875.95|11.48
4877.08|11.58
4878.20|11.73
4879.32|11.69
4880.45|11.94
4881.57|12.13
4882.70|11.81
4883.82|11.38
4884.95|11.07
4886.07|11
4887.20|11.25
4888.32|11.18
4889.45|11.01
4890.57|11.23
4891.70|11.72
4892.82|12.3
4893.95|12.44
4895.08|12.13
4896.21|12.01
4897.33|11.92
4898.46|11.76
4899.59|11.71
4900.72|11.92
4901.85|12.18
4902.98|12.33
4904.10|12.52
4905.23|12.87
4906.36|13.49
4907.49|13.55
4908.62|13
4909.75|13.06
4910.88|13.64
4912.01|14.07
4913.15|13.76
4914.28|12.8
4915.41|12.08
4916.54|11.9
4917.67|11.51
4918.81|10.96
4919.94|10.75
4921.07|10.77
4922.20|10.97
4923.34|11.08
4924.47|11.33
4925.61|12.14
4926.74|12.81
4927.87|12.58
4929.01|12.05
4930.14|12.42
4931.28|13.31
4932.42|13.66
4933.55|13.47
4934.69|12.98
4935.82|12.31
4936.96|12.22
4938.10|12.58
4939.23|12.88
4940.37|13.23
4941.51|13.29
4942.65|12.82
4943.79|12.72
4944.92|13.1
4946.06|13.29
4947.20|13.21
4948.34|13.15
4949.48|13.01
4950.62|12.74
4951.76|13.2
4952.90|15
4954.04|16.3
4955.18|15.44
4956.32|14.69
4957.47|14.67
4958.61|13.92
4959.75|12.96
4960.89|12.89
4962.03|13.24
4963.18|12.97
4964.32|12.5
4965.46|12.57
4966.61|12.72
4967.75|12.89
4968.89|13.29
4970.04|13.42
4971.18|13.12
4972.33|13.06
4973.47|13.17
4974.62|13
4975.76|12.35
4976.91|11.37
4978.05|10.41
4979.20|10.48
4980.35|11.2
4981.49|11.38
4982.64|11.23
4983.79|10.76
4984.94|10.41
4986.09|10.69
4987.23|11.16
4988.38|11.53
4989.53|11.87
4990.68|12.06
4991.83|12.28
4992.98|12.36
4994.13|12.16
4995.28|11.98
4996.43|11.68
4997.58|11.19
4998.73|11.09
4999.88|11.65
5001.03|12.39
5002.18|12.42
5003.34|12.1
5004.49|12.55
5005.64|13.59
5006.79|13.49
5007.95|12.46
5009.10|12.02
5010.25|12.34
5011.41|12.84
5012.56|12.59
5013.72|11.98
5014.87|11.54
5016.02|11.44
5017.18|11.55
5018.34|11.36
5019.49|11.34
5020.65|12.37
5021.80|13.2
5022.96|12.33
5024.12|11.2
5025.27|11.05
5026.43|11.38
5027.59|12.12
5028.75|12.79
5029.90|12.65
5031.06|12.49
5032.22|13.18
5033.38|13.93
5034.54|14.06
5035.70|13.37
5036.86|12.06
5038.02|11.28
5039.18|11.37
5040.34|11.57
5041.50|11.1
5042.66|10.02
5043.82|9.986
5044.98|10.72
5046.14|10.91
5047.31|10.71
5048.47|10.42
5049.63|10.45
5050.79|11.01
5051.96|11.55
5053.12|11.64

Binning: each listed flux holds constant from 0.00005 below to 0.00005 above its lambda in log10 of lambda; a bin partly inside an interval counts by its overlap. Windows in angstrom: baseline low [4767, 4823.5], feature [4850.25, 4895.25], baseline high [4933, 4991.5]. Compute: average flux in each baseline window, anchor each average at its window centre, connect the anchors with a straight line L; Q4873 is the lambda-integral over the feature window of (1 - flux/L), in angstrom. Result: 7.2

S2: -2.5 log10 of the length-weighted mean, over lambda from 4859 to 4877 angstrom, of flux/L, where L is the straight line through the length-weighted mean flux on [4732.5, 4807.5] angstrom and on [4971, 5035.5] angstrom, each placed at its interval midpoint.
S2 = 0.23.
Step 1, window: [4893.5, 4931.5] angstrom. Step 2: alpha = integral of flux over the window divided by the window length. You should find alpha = 12.3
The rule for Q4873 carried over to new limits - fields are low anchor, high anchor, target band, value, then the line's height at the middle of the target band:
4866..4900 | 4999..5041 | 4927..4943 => -1.46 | 11.8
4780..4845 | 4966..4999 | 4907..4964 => -3.87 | 12.1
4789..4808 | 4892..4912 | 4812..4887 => 8.04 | 12.9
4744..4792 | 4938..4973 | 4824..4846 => 1.37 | 13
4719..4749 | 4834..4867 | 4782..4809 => -3.08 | 11.7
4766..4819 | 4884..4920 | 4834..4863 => 3.71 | 12.6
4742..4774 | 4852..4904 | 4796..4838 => -3.50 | 12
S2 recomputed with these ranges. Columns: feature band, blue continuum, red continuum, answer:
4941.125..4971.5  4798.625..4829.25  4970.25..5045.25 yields -0.10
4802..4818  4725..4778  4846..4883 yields -0.13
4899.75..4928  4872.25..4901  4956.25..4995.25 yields -0.04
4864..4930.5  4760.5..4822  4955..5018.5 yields 0.07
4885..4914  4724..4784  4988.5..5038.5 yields 0.01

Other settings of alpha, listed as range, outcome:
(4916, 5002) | 12.5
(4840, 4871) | 10.5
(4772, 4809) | 13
